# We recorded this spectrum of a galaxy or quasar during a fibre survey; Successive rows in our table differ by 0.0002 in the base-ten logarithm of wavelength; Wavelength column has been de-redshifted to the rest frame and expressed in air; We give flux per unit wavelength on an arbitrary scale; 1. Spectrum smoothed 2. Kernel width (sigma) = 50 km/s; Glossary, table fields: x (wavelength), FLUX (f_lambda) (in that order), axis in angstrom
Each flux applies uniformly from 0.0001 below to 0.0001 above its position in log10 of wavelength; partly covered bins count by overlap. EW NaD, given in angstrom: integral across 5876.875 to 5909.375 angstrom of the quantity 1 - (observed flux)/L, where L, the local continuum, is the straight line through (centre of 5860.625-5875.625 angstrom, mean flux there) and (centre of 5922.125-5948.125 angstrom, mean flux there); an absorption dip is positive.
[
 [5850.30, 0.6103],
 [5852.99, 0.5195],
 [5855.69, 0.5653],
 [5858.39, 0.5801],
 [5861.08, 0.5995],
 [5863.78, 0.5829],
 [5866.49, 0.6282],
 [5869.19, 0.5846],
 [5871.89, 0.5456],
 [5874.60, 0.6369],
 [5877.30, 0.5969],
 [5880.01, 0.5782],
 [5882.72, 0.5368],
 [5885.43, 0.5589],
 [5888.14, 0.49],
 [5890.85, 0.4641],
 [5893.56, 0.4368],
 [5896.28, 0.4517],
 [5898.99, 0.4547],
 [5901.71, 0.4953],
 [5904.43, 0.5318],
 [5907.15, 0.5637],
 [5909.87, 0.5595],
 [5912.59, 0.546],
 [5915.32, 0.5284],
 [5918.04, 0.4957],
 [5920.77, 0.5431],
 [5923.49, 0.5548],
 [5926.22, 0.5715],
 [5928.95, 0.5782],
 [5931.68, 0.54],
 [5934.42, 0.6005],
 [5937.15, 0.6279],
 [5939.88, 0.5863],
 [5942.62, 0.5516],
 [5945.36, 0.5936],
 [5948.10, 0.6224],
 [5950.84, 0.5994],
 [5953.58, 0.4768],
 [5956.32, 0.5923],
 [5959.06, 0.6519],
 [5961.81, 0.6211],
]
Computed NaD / 4.27 angstrom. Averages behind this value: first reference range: 0.595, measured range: 0.512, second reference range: 0.581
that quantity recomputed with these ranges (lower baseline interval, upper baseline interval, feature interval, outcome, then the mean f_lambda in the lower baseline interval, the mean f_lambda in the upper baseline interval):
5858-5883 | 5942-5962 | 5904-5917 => 1.0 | 0.589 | 0.588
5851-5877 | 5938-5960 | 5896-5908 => 1.7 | 0.584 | 0.584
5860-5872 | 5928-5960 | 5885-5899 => 2.8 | 0.592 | 0.584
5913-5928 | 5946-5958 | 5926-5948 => -1.0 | 0.54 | 0.576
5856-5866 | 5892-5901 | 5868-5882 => -1.4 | 0.588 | 0.452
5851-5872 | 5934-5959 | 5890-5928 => 4.4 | 0.579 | 0.587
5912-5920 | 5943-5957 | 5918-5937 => -0.8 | 0.522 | 0.574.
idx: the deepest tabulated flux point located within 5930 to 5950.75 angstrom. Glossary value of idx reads 0.54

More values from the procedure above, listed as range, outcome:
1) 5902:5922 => 0.4957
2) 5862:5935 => 0.4368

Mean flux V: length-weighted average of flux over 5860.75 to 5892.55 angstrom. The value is 0.564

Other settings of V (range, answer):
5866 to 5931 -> 0.538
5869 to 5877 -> 0.591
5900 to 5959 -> 0.561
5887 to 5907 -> 0.48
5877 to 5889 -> 0.551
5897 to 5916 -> 0.523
